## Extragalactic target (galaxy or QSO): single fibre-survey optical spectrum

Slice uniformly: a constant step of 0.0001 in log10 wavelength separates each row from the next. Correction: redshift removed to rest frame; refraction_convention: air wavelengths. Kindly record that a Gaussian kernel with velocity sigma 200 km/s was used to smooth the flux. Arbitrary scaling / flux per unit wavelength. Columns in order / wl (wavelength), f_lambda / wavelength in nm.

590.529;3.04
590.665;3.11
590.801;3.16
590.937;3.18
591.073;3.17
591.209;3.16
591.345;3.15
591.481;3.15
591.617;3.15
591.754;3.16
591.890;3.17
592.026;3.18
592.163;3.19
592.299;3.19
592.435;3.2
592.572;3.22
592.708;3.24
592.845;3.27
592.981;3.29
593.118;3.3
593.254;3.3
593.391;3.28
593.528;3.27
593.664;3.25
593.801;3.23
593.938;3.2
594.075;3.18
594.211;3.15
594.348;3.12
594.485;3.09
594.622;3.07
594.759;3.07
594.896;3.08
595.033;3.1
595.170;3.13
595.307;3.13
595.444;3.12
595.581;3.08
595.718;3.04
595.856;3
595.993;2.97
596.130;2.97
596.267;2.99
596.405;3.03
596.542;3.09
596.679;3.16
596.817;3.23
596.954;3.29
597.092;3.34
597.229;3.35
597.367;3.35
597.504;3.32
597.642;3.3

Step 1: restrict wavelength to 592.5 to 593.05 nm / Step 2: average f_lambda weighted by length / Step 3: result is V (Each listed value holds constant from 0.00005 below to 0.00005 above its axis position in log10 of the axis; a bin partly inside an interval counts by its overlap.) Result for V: 3.25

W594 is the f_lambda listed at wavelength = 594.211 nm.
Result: 3.15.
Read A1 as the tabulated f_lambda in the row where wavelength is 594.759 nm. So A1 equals 3.07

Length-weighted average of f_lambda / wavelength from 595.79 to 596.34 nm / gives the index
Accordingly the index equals 2.98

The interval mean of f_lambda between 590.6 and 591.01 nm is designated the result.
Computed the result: 3.15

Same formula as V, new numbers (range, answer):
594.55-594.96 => 3.07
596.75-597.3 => 3.3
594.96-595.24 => 3.12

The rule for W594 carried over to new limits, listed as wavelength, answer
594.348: 3.12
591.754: 3.16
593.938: 3.2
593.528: 3.27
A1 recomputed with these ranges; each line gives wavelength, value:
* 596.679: 3.16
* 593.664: 3.25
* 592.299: 3.19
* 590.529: 3.04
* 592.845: 3.27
